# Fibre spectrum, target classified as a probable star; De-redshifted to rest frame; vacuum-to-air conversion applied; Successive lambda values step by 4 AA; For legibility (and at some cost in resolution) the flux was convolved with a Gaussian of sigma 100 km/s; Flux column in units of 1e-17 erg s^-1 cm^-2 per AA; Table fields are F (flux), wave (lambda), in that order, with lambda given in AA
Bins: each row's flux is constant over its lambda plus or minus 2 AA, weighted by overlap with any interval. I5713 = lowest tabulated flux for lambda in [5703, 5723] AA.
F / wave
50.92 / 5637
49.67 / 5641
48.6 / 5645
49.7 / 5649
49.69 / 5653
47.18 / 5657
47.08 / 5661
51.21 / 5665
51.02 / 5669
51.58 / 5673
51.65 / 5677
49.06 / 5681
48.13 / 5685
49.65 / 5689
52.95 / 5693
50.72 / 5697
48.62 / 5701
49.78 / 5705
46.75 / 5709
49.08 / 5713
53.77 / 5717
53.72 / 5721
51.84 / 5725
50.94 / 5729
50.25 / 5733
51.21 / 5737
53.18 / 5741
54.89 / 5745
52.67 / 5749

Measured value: 46.75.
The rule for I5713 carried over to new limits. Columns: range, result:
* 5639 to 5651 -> 48.6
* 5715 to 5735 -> 50.25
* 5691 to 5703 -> 48.62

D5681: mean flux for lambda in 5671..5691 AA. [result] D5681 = 50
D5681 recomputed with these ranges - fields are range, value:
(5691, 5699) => 51.8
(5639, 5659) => 49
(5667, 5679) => 51.4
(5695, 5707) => 49.7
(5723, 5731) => 51.4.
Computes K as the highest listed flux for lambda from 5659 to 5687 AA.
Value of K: 51.65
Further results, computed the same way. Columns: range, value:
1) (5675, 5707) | 52.95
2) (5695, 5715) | 50.72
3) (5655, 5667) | 51.21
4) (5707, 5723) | 53.77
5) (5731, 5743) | 53.18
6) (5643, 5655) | 49.7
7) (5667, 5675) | 51.58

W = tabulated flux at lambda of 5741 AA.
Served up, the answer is 53.18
